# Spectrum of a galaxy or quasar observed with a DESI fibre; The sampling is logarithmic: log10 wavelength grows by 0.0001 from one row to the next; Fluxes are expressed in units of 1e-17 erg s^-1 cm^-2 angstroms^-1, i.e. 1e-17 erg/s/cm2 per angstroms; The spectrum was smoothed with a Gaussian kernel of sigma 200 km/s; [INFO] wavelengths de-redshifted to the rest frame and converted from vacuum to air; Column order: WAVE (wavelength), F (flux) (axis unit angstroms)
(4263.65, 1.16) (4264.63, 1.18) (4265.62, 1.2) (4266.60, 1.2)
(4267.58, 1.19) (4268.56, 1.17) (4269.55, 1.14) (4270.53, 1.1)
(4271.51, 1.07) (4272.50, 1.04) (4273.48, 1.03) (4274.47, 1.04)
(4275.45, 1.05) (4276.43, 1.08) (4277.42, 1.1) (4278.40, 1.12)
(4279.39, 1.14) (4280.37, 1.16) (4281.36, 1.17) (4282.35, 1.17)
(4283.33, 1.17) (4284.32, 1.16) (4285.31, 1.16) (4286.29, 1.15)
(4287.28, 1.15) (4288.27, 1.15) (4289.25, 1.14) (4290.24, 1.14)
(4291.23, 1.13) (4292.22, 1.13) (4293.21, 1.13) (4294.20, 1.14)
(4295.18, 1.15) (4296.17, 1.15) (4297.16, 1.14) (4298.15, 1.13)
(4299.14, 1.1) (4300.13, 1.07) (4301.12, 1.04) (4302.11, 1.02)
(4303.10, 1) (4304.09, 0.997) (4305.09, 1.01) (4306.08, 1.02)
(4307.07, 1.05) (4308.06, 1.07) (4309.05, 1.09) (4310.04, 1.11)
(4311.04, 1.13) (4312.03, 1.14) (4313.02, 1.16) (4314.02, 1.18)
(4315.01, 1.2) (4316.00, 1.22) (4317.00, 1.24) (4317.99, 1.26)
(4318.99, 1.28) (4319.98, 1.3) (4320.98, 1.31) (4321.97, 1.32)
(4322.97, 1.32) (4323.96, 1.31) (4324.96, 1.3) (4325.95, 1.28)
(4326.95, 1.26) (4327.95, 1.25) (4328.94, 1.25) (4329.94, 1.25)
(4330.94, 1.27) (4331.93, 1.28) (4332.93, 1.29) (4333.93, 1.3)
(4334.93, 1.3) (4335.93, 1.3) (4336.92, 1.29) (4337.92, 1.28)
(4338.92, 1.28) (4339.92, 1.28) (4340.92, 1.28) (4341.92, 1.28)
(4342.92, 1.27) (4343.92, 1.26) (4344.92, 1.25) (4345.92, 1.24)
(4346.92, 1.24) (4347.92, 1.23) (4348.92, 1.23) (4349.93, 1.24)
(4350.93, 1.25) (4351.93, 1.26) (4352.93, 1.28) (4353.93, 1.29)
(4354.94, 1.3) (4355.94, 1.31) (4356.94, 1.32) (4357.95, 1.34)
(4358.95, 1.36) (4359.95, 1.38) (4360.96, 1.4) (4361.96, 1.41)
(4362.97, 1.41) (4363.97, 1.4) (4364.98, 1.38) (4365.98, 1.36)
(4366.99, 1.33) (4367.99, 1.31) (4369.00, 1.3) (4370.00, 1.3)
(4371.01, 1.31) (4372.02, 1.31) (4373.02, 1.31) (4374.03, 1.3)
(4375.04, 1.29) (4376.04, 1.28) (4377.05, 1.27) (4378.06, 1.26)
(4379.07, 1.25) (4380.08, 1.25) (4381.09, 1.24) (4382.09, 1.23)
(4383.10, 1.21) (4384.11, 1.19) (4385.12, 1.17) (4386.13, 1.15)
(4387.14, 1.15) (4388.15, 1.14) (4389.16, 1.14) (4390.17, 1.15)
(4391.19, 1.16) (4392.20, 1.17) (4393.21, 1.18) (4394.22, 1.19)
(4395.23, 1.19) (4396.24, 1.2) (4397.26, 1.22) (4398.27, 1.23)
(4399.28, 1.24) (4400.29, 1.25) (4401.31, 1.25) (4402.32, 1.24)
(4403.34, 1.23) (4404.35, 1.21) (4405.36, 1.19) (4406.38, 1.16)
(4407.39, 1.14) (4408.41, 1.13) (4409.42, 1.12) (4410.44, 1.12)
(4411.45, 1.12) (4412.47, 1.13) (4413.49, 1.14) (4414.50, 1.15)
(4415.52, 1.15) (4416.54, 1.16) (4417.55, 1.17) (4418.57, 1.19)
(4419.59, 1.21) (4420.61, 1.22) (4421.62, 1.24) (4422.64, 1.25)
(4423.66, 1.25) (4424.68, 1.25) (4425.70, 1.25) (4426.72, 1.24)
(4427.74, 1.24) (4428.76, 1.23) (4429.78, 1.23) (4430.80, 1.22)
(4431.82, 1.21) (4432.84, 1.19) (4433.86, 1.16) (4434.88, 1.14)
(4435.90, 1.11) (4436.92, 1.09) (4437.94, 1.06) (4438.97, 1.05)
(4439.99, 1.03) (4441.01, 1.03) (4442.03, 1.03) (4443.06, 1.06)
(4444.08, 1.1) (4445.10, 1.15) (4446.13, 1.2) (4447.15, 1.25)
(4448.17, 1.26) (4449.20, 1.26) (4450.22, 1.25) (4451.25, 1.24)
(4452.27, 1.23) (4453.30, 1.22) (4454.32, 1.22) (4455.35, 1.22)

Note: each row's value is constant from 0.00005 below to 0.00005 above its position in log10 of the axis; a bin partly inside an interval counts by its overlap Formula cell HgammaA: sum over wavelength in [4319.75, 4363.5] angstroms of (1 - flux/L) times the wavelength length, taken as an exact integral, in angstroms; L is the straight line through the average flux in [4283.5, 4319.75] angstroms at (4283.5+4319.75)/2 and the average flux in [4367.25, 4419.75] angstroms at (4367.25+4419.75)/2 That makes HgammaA -4.9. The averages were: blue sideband 1.13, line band 1.29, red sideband 1.21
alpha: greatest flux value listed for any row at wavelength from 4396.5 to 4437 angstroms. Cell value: 1.25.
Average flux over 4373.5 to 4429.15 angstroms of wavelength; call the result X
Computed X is 1.2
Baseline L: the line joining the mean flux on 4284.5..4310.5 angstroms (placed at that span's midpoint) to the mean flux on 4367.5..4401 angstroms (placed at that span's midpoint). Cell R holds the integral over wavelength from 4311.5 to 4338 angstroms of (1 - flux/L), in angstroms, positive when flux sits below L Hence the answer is -2.9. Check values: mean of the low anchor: 1.1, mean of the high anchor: 1.23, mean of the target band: 1.26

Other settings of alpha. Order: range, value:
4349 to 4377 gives 1.41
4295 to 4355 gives 1.32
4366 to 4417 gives 1.33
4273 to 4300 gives 1.17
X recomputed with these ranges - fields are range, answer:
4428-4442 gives 1.13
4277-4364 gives 1.21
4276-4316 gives 1.12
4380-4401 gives 1.19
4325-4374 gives 1.3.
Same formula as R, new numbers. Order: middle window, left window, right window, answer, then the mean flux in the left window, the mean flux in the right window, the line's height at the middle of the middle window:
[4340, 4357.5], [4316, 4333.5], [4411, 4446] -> -0.2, 1.28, 1.16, 1.25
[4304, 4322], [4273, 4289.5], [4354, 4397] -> 0.2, 1.13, 1.27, 1.17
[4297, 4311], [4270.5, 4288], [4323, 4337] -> 1.6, 1.12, 1.28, 1.2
